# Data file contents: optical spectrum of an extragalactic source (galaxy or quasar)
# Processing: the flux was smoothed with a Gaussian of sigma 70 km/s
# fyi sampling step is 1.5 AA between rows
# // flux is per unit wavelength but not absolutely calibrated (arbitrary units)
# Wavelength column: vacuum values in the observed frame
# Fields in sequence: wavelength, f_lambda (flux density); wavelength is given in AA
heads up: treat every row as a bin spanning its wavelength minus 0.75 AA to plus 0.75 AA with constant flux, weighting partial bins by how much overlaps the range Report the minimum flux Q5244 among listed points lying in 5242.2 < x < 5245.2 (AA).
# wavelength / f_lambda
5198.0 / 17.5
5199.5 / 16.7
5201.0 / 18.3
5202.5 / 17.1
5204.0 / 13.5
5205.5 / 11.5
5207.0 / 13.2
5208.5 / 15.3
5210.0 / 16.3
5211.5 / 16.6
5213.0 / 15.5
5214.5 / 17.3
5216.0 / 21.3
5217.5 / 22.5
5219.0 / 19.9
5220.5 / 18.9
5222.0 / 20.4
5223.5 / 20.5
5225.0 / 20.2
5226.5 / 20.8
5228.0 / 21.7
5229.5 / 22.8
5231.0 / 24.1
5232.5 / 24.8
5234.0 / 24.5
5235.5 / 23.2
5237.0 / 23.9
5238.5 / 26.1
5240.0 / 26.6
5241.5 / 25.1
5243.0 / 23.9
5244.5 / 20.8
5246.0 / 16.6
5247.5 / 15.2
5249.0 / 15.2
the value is 20.8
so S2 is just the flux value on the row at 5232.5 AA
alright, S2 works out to 24.8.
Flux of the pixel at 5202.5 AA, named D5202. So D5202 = 17.1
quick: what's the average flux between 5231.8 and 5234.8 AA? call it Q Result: 24.6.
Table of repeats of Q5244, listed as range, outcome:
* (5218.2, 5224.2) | 18.9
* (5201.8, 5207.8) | 11.5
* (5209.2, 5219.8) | 15.5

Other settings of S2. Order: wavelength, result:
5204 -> 13.5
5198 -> 17.5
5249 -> 15.2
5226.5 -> 20.8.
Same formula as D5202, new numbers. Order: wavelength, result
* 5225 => 20.2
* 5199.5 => 16.7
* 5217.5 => 22.5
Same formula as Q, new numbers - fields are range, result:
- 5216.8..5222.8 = 20.4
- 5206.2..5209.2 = 14.2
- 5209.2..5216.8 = 17.4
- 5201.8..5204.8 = 15.2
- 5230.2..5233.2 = 24.4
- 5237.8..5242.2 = 25.9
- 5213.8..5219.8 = 20.3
